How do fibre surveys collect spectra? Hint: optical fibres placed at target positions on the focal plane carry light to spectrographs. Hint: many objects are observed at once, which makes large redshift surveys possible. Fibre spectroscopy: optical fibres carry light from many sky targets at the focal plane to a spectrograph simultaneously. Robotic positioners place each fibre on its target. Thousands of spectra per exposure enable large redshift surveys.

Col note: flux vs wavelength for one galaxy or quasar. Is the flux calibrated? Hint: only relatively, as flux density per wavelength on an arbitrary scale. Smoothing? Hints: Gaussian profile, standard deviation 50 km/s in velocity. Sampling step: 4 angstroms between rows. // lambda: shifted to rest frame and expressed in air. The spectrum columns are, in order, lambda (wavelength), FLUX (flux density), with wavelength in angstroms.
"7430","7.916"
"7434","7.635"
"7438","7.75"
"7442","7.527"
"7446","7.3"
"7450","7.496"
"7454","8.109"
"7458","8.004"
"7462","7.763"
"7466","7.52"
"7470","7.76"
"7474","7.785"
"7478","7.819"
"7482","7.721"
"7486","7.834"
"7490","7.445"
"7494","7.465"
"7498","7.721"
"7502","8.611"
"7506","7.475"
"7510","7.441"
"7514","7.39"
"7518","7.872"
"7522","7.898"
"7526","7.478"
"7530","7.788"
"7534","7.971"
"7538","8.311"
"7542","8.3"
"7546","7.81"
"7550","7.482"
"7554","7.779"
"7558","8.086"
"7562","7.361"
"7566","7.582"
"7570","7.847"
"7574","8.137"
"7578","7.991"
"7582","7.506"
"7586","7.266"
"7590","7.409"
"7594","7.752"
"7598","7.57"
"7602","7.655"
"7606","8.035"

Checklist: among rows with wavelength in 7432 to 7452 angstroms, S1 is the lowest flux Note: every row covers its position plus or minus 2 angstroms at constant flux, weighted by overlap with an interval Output 7.3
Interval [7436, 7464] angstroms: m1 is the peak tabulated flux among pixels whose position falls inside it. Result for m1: 8.109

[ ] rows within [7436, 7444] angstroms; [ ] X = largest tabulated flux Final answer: 7.75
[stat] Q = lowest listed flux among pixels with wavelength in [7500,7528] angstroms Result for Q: 7.39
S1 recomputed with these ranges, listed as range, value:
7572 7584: 7.506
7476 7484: 7.721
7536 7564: 7.361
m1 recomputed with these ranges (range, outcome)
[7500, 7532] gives 8.611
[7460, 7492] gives 7.834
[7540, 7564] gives 8.3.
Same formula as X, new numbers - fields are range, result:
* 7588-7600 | 7.752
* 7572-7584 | 8.137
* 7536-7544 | 8.311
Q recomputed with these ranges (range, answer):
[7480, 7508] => 7.445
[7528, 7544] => 7.788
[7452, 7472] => 7.52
